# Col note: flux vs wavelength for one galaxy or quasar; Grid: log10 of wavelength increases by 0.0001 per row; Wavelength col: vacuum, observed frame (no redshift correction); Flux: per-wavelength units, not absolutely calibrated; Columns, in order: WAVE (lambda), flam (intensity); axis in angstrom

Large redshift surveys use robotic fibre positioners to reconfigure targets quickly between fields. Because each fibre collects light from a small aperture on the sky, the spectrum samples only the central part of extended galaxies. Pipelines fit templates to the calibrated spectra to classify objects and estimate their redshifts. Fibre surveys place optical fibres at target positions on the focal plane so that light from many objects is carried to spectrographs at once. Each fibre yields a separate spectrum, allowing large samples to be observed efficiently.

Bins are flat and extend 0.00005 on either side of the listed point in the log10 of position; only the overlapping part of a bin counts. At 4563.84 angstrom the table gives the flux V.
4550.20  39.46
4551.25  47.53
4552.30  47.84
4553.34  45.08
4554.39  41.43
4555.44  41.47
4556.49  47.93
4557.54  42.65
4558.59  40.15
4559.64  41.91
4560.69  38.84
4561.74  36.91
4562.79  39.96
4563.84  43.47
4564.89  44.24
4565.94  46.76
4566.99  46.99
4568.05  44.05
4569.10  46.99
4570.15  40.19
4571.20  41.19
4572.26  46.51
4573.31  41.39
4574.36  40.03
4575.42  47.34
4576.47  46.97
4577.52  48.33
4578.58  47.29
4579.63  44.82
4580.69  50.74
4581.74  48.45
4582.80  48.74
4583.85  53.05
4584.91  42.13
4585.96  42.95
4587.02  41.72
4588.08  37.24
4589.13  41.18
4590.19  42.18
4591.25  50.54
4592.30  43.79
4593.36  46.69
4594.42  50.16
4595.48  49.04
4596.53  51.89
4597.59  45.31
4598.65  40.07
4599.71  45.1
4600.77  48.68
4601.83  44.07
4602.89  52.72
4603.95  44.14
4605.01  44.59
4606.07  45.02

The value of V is 43.47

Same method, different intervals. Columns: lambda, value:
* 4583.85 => 53.05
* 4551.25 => 47.53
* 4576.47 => 46.97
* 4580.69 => 50.74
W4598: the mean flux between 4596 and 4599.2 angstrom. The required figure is 45.8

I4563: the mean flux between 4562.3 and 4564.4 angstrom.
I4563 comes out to 41.8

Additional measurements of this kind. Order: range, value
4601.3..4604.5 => 47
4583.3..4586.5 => 46.1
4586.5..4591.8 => 42.6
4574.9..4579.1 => 47.5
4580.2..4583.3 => 49.3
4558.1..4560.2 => 41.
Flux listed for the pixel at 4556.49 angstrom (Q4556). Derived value 47.93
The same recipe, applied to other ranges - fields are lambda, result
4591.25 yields 50.54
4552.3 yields 47.84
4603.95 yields 44.14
